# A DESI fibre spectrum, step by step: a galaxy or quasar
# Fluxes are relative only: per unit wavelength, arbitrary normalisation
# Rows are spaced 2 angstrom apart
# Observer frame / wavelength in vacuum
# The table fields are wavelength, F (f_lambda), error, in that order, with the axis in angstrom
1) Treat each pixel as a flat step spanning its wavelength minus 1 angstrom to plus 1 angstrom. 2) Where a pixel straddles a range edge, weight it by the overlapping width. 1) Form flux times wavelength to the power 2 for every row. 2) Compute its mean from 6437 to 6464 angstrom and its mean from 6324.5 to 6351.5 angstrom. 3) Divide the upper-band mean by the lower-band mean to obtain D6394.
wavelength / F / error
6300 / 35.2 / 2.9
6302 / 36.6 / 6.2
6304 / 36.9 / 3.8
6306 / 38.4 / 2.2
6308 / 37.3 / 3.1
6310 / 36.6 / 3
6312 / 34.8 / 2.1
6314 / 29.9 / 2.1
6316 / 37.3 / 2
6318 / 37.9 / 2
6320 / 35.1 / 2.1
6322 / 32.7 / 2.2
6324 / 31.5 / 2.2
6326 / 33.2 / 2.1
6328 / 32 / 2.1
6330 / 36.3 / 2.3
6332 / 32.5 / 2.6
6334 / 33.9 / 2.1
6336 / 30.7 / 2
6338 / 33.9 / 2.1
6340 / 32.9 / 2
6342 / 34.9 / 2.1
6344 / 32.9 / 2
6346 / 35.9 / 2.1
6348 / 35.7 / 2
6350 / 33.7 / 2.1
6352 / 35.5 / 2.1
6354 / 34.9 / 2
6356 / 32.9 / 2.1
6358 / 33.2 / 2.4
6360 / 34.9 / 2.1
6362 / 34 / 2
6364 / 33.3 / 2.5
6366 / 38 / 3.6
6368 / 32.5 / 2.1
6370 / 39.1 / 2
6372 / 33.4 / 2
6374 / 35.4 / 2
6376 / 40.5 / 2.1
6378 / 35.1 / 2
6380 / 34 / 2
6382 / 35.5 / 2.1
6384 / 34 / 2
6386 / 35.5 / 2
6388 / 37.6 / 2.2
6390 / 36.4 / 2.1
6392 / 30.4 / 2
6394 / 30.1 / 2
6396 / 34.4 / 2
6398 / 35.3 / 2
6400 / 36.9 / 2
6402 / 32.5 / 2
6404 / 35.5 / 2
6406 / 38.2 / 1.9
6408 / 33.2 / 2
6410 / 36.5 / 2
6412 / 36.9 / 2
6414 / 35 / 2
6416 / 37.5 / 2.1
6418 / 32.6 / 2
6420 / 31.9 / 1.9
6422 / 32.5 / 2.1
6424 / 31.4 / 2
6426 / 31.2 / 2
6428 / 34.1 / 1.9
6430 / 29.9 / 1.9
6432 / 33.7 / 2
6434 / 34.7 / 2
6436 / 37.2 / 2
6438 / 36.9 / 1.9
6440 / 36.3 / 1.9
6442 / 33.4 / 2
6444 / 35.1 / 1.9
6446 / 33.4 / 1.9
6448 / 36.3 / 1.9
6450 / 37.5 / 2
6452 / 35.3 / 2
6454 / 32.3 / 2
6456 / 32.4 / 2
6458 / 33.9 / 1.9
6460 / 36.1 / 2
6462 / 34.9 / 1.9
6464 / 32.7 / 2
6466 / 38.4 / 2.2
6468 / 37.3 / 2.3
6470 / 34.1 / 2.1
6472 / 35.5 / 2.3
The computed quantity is 1.07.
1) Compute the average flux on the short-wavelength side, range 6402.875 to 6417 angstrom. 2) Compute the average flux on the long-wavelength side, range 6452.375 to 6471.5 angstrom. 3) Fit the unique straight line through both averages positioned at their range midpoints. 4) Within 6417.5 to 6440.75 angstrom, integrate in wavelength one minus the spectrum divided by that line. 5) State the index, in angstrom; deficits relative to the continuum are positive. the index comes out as 1.34 angstrom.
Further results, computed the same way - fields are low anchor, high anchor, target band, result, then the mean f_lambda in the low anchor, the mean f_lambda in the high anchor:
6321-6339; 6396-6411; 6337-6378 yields -1.2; 33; 35.4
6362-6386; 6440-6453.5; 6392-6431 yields 1.6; 35.5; 35.1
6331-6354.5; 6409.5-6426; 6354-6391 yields -1.4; 33.9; 34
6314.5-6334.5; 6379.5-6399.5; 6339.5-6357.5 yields -0.1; 34.1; 34.4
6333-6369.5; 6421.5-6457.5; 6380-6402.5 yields -0.2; 34.2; 34.1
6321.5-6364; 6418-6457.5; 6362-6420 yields -2.2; 33.7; 33.9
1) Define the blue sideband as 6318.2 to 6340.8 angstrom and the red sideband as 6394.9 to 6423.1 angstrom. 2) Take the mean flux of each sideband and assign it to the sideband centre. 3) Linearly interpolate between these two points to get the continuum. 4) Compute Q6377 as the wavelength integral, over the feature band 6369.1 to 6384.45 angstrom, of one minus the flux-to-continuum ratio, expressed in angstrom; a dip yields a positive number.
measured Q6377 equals -0.7 angstrom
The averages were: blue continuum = 33.3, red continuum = 34.9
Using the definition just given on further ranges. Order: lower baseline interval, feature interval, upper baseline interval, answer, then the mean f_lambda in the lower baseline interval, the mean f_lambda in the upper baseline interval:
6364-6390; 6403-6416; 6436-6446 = -0.1 angstrom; 35.8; 35.4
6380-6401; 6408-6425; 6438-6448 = 0.3 angstrom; 34.6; 35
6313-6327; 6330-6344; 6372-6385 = 0.4 angstrom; 33.9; 35.6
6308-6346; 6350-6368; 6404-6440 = -0.2 angstrom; 34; 34.4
